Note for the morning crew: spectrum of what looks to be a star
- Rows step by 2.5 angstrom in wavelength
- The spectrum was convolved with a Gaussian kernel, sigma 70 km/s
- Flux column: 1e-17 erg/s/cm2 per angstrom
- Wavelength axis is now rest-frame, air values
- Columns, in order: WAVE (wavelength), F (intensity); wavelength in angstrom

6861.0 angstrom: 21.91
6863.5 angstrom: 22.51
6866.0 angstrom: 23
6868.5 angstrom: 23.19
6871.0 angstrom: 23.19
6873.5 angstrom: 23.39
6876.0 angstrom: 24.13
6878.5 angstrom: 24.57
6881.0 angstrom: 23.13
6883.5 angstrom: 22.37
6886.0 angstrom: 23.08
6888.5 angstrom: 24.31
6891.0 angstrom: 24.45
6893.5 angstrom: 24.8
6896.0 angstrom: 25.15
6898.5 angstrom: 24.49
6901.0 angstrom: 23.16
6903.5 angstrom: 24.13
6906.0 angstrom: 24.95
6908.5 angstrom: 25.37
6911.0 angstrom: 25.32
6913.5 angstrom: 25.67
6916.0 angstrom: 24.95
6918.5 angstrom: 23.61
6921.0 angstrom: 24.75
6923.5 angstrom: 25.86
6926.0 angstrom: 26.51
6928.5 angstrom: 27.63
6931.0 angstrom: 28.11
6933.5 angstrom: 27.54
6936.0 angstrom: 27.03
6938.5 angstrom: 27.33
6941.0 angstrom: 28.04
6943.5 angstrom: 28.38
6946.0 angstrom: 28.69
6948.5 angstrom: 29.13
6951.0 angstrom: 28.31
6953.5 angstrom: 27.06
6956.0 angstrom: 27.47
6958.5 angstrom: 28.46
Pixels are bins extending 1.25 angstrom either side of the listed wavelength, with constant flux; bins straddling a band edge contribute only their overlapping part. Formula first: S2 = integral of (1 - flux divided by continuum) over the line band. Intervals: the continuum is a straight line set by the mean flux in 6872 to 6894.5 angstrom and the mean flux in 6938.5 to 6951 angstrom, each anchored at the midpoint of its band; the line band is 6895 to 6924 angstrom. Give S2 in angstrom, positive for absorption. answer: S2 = 1.1 angstrom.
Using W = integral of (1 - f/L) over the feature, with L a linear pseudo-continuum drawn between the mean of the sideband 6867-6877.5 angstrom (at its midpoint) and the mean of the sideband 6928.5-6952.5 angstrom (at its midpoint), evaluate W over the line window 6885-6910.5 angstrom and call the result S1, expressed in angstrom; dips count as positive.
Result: 0.8 angstrom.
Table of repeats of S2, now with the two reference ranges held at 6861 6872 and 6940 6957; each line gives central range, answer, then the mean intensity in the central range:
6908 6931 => 0.5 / 25.7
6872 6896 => 0.1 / 23.9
